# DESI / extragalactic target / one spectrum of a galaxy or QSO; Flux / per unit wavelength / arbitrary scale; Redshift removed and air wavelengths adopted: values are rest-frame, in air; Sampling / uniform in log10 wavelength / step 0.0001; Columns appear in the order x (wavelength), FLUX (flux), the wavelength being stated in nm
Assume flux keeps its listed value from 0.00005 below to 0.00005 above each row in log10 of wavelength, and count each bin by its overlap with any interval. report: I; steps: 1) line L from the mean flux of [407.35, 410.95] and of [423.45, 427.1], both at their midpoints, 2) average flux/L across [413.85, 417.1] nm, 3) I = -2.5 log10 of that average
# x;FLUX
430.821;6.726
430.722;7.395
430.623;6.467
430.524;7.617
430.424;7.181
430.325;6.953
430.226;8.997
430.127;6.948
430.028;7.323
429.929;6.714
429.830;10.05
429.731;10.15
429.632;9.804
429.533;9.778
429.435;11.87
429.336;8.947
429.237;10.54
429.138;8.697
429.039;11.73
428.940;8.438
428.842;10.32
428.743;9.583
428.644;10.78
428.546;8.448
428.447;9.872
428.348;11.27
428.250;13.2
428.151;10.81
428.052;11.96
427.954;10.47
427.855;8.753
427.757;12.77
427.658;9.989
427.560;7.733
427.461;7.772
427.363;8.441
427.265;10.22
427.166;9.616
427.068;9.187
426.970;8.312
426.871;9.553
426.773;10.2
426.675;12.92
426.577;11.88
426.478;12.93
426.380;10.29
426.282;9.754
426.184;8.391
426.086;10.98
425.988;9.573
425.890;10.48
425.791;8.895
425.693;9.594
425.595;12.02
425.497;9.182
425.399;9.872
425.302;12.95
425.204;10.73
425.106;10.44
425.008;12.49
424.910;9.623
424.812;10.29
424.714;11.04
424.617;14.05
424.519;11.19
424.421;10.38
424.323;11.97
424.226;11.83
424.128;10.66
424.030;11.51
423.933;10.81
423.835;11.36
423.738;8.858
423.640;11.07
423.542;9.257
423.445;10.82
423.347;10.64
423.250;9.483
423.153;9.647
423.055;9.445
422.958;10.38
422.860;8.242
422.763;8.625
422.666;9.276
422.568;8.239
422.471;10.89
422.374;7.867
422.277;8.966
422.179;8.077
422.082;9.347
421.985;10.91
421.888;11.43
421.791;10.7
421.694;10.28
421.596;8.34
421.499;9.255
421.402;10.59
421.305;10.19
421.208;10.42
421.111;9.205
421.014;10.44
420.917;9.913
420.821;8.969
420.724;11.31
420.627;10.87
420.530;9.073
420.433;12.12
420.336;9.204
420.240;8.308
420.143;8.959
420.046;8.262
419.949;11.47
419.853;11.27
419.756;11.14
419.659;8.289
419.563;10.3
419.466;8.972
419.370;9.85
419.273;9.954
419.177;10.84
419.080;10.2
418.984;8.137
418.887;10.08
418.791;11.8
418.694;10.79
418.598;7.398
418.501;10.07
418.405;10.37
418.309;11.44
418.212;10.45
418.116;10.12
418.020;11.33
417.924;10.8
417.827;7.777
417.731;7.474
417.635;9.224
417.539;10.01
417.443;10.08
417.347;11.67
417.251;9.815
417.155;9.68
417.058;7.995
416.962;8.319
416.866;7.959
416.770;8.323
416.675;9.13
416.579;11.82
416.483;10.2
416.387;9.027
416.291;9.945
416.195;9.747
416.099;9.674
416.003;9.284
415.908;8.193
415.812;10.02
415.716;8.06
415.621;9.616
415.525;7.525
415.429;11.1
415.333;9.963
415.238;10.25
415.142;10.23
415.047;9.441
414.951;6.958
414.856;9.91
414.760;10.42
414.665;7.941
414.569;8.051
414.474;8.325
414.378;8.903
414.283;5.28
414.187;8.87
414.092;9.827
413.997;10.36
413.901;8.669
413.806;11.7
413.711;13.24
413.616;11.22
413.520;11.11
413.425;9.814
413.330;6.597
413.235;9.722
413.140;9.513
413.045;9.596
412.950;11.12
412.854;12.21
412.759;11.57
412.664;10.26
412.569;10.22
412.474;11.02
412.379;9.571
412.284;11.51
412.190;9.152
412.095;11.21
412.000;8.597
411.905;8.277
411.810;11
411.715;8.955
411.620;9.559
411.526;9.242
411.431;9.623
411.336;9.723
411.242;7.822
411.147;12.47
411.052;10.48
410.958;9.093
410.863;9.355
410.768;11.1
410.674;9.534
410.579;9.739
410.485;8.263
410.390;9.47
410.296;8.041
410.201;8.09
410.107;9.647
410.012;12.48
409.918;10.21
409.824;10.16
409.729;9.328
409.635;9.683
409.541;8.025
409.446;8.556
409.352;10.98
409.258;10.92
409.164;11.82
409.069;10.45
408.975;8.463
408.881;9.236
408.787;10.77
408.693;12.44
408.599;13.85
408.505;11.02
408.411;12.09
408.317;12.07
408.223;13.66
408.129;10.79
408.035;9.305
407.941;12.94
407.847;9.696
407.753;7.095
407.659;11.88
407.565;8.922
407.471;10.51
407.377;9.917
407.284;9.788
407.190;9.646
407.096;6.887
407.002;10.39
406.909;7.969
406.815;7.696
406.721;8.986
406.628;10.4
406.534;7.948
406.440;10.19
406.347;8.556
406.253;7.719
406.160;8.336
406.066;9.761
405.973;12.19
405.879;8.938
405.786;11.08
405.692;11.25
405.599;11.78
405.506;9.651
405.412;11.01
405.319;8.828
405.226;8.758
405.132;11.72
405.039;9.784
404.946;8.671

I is 0.15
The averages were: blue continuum 10.3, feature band 9.1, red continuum 10.7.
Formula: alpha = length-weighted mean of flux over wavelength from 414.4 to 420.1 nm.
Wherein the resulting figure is 9.6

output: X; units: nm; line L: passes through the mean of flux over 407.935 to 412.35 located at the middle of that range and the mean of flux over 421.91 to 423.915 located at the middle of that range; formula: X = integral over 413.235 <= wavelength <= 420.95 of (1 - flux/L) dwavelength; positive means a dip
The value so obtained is 0.18 nm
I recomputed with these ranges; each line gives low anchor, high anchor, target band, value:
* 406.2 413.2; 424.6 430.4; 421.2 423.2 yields 0.052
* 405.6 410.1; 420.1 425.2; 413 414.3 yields 0.038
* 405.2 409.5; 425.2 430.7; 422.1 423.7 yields 0.048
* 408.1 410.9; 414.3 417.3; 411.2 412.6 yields 0.021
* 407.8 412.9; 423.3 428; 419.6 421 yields 0.045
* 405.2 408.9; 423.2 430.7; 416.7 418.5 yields 0.052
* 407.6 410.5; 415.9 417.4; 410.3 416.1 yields 0.025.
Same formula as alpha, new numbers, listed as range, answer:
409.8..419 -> 9.69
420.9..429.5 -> 10.2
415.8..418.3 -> 9.56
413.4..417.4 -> 9.46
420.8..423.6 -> 9.66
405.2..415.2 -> 9.88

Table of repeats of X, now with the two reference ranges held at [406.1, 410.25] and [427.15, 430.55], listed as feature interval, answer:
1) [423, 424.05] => -0.062 nm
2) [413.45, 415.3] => 0.063 nm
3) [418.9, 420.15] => -0.014 nm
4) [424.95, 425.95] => -0.107 nm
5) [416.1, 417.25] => 0.057 nm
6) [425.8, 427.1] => -0.097 nm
